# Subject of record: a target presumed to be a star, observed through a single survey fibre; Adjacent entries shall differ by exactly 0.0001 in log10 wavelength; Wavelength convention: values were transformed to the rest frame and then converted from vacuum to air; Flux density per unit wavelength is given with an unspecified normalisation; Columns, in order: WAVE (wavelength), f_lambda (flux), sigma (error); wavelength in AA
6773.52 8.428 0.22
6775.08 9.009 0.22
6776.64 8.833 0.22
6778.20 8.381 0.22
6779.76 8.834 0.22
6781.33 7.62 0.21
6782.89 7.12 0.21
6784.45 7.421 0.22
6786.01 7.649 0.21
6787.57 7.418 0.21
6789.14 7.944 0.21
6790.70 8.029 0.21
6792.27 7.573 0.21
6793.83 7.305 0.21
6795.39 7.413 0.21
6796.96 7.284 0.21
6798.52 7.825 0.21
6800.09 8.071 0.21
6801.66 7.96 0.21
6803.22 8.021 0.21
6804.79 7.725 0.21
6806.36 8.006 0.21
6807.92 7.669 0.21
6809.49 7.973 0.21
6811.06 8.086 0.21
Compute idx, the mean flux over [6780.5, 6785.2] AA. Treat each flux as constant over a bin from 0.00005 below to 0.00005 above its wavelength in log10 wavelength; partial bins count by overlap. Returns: 7.39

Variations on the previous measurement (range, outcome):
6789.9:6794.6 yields 7.64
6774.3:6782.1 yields 8.53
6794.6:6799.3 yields 7.51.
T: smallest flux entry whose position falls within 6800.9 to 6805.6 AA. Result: 7.725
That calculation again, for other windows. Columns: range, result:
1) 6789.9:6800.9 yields 7.284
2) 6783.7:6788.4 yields 7.418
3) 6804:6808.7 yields 7.669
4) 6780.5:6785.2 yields 7.12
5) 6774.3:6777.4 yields 8.833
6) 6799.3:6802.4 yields 7.96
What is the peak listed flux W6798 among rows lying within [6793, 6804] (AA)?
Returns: 8.071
